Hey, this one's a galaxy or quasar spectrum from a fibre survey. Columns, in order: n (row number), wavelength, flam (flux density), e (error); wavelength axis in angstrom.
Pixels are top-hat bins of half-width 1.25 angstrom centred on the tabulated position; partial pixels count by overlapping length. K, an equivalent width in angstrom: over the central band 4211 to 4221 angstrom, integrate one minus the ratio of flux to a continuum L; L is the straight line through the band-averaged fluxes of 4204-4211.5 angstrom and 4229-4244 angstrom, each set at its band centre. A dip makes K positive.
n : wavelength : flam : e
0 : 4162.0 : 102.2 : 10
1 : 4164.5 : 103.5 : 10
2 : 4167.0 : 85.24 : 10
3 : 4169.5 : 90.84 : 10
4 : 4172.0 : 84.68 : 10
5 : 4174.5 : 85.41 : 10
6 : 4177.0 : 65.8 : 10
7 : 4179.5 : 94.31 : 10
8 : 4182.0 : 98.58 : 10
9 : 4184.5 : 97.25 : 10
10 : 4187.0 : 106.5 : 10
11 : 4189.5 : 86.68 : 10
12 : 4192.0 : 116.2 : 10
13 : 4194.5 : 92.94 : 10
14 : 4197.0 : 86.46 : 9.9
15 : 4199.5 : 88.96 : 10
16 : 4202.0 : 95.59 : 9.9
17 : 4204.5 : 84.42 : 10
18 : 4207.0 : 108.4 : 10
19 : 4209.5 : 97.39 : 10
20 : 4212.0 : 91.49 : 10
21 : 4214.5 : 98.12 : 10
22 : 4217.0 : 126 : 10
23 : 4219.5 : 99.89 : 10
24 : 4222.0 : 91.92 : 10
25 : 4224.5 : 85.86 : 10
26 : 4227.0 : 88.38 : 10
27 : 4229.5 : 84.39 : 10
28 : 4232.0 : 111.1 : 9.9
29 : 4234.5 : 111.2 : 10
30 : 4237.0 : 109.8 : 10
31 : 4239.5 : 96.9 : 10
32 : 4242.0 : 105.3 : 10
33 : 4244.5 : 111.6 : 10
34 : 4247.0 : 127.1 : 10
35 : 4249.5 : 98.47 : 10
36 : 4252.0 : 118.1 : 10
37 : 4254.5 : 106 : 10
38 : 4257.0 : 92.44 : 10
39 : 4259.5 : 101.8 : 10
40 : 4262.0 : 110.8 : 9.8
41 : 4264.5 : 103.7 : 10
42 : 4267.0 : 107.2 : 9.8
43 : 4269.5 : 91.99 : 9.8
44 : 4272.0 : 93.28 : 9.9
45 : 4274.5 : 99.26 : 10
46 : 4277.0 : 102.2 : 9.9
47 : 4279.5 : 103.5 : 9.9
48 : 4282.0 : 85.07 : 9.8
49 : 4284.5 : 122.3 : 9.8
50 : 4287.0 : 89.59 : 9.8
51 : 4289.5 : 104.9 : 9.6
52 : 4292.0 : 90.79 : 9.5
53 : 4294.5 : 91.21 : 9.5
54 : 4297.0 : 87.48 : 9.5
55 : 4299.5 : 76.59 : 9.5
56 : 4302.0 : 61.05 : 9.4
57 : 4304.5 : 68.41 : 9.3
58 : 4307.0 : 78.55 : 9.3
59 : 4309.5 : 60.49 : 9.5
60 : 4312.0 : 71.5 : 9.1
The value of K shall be -0.4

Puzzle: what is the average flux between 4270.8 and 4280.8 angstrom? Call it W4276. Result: 99.5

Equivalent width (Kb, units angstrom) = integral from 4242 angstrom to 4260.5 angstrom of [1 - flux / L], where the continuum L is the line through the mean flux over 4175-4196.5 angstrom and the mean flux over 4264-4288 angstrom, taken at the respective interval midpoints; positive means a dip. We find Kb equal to -1.81 angstrom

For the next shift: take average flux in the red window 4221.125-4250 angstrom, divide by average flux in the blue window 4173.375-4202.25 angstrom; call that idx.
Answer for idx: 1.10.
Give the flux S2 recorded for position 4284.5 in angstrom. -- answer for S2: 122.3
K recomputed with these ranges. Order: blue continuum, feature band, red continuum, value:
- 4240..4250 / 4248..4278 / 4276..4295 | 0.9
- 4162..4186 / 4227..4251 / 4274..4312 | -4.5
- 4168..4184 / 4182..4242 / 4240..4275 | -2.2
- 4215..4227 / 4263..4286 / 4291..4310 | -4.5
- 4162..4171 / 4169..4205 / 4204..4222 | 2.0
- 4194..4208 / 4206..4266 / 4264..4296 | -5.0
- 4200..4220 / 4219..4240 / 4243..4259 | 1.3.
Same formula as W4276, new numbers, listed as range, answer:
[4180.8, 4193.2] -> 101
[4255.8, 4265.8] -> 102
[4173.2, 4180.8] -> 82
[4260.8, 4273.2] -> 101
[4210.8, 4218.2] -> 105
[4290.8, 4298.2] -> 89.8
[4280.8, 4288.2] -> 99.1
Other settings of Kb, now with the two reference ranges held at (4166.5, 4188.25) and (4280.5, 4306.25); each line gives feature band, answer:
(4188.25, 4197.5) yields -0.7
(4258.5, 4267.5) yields -1.8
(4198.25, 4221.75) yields -2.4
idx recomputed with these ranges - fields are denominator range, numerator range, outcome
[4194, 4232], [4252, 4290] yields 1.06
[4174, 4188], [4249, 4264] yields 1.15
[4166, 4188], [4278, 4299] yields 1.07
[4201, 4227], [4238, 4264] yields 1.10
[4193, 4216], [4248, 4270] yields 1.10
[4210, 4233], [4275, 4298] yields 1.00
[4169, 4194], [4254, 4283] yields 1.08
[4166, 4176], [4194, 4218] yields 1.12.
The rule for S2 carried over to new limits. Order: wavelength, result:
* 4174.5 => 85.41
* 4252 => 118.1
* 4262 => 110.8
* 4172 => 84.68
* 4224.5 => 85.86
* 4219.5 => 99.89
